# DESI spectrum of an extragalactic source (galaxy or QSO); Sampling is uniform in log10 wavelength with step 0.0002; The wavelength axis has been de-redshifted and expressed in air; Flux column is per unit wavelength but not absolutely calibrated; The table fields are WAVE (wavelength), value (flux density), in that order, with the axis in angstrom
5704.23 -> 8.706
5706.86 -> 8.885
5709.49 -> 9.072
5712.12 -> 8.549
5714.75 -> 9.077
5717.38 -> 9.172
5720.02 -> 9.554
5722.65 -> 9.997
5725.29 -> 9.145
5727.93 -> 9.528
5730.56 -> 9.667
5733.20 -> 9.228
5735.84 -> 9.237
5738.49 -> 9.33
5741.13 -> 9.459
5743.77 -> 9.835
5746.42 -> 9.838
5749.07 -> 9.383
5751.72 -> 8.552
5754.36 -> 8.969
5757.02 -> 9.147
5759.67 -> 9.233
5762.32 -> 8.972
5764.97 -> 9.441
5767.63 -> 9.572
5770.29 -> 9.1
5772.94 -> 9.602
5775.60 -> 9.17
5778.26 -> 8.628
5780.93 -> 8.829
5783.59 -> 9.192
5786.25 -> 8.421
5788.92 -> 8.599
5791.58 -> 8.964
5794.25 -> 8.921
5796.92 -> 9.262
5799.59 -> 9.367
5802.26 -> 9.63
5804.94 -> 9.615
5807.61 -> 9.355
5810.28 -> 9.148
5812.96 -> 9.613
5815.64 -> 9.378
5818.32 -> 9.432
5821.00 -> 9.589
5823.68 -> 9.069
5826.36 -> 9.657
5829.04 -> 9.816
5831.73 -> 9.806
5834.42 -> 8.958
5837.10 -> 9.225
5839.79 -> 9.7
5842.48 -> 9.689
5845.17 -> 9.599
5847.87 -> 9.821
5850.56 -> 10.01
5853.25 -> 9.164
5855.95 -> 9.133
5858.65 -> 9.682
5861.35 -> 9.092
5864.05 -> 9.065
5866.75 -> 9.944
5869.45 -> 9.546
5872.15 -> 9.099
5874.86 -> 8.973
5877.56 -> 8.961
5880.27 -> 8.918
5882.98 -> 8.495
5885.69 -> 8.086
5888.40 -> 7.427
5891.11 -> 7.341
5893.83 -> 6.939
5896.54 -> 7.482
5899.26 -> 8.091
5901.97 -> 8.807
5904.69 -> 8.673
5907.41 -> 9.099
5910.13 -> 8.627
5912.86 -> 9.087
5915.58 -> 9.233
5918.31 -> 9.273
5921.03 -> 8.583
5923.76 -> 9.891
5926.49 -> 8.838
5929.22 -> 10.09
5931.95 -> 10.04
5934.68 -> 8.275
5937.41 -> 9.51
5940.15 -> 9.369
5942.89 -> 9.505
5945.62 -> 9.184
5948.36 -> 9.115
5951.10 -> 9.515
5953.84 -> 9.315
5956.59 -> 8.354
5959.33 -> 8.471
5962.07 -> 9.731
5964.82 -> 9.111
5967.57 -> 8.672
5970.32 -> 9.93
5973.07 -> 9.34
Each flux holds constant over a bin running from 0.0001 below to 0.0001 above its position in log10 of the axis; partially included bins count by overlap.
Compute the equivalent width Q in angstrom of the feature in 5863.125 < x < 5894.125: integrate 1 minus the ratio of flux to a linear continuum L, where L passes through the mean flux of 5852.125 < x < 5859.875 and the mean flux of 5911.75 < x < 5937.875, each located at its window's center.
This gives 2.3 angstrom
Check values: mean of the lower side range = 9.32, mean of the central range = 8.61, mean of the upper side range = 9.28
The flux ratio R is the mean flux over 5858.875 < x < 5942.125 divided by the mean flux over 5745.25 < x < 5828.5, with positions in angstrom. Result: 1.0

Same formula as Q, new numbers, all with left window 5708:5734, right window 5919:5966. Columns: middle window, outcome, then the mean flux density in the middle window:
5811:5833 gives -0.6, 9.53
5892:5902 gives 1.7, 7.68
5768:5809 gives 0.7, 9.12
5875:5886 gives 0.6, 8.71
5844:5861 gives -0.5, 9.54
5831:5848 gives -0.5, 9.51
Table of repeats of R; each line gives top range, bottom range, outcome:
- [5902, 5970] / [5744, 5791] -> 1.00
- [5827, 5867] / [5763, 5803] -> 1.04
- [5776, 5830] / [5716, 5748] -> 0.97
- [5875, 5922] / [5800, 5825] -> 0.90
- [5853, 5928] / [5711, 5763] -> 0.94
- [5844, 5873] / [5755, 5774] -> 1.02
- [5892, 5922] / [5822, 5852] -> 0.89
